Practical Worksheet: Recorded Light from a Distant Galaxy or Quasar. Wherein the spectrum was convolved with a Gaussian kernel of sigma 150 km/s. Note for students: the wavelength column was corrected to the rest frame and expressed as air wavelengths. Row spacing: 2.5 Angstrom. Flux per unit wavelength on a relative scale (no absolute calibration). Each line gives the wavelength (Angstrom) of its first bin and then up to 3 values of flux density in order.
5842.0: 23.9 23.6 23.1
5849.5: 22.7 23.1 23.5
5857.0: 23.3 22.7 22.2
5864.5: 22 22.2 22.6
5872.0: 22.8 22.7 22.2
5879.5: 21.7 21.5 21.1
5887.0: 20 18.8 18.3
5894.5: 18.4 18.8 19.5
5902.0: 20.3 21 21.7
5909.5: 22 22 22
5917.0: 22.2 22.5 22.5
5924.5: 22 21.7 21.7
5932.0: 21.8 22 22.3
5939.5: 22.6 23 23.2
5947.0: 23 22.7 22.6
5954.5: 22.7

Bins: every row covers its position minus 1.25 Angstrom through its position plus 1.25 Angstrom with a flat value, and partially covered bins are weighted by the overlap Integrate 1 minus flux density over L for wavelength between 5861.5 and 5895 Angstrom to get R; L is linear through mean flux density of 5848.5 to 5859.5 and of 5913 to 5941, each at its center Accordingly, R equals 2.3 Angstrom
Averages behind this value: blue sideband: 23.1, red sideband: 22.1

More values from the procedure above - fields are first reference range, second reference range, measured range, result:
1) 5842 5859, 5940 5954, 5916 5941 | 0.9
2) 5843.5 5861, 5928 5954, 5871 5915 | 3.9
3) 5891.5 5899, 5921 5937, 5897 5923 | -1.7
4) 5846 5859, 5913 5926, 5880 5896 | 2.0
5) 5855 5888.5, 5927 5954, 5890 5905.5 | 2.0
